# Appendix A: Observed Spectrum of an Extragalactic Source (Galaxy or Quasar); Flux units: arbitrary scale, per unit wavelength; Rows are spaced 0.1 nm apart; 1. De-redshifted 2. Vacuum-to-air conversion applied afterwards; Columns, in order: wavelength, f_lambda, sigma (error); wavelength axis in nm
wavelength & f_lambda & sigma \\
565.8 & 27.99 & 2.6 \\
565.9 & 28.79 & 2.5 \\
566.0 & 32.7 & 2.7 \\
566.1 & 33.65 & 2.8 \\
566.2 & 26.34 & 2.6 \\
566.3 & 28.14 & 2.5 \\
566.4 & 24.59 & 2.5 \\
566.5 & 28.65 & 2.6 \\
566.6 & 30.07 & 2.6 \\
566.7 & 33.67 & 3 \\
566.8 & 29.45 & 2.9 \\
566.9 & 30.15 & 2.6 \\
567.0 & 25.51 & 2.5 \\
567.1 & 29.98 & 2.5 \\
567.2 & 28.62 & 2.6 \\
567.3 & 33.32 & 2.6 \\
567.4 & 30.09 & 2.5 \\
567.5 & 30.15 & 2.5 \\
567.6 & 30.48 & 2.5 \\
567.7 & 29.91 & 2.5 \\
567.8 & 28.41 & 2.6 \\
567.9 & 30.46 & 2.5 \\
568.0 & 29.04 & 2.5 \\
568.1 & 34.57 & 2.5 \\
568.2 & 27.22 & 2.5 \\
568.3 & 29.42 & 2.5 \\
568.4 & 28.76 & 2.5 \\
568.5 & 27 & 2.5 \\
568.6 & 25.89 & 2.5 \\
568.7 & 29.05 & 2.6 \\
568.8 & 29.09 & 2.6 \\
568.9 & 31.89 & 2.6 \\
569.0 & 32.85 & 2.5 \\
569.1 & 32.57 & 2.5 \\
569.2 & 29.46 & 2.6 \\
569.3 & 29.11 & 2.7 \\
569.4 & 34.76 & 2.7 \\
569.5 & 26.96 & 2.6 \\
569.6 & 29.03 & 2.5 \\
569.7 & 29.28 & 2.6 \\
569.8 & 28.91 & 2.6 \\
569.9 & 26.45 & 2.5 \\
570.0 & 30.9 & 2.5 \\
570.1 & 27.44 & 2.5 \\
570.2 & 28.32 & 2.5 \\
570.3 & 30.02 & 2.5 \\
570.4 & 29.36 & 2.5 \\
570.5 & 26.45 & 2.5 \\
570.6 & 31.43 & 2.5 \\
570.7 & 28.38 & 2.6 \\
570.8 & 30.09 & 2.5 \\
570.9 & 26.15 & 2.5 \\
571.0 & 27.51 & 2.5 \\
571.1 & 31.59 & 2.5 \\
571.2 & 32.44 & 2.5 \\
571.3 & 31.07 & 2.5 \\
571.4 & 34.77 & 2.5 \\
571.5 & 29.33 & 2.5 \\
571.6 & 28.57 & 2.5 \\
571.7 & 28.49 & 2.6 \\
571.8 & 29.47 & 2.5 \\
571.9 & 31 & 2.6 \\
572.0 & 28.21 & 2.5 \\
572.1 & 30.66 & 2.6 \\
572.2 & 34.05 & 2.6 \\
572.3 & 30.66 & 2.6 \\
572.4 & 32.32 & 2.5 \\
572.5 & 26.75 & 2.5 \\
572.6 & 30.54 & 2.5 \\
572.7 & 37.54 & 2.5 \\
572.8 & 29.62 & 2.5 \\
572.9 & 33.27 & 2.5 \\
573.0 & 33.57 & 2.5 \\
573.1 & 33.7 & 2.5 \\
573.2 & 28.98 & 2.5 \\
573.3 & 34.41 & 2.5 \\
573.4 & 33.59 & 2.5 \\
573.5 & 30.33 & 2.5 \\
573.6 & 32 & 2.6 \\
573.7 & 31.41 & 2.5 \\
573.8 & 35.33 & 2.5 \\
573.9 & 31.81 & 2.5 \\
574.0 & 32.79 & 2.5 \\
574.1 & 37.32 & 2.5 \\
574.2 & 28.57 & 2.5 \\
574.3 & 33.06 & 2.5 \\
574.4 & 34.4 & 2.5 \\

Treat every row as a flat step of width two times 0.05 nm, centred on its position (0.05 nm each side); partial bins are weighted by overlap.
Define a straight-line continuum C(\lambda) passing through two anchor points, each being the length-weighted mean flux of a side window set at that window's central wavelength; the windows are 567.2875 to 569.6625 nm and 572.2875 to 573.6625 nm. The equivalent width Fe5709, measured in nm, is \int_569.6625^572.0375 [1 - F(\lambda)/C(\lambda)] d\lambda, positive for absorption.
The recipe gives 0.12 nm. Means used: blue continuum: 29.9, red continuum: 32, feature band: 29.4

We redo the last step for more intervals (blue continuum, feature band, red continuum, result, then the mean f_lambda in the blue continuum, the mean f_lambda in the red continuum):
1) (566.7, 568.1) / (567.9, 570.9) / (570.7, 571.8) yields 0.054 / 30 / 29.9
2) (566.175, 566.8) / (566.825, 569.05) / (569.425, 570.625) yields -0.068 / 28.7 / 28.8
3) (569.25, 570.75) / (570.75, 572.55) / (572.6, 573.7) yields 0.043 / 29.1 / 32.5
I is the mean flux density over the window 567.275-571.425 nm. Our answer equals 29.7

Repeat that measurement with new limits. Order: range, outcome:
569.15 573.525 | 30.3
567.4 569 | 29.6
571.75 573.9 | 31.8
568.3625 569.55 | 29.8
